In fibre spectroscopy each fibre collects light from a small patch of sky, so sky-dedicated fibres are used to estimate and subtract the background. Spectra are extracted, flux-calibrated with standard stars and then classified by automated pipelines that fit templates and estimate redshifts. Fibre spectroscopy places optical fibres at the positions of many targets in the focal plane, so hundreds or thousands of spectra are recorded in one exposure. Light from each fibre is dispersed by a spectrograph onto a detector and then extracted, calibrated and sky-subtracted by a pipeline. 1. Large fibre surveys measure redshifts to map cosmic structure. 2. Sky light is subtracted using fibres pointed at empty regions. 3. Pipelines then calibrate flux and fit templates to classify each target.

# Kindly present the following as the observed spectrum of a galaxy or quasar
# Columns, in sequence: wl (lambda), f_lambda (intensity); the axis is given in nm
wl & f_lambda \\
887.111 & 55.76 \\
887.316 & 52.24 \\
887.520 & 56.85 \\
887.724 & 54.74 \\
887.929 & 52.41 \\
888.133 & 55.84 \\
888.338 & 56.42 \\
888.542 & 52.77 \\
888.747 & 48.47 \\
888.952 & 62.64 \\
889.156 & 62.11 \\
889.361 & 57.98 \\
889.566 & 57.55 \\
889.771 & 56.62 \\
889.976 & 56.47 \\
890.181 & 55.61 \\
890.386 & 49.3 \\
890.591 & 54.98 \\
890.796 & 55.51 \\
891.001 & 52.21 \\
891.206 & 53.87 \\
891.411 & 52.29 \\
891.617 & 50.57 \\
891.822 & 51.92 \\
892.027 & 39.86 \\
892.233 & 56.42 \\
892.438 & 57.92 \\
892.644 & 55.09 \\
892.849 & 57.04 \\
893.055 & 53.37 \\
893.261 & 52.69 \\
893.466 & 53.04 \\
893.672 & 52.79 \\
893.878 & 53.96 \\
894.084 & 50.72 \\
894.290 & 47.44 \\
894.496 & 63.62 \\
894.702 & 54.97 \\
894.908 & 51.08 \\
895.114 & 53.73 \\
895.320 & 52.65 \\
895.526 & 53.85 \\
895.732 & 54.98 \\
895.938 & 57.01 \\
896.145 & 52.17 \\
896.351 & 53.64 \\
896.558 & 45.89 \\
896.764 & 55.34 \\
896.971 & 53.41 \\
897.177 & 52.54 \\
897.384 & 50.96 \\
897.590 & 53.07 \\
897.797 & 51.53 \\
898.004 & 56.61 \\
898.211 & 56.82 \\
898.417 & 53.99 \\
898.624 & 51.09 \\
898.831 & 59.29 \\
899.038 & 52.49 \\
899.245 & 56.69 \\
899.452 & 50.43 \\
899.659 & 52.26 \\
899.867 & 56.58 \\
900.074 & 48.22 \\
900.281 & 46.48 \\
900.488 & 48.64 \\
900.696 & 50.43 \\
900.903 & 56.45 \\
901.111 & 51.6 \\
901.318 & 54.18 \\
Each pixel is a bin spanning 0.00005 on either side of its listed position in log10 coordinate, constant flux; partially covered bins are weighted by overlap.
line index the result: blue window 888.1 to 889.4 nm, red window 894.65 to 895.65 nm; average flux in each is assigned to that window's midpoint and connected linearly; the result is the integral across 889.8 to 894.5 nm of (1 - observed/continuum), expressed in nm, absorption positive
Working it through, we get 0.140 nm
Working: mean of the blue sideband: 56.6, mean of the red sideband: 53.2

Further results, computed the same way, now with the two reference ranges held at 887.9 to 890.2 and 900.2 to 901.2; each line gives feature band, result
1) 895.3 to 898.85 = -0.07 nm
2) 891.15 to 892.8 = 0.08 nm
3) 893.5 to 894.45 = 0.03 nm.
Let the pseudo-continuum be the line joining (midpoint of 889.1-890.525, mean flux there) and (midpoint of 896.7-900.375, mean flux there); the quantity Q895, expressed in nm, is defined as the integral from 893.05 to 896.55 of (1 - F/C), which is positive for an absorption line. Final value 0.070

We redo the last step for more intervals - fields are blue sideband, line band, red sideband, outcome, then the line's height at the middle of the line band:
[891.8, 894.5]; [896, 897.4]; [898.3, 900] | 0.036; 53.6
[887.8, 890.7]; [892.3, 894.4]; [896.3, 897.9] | 0.010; 53.7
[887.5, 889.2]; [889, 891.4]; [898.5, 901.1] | -0.028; 55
